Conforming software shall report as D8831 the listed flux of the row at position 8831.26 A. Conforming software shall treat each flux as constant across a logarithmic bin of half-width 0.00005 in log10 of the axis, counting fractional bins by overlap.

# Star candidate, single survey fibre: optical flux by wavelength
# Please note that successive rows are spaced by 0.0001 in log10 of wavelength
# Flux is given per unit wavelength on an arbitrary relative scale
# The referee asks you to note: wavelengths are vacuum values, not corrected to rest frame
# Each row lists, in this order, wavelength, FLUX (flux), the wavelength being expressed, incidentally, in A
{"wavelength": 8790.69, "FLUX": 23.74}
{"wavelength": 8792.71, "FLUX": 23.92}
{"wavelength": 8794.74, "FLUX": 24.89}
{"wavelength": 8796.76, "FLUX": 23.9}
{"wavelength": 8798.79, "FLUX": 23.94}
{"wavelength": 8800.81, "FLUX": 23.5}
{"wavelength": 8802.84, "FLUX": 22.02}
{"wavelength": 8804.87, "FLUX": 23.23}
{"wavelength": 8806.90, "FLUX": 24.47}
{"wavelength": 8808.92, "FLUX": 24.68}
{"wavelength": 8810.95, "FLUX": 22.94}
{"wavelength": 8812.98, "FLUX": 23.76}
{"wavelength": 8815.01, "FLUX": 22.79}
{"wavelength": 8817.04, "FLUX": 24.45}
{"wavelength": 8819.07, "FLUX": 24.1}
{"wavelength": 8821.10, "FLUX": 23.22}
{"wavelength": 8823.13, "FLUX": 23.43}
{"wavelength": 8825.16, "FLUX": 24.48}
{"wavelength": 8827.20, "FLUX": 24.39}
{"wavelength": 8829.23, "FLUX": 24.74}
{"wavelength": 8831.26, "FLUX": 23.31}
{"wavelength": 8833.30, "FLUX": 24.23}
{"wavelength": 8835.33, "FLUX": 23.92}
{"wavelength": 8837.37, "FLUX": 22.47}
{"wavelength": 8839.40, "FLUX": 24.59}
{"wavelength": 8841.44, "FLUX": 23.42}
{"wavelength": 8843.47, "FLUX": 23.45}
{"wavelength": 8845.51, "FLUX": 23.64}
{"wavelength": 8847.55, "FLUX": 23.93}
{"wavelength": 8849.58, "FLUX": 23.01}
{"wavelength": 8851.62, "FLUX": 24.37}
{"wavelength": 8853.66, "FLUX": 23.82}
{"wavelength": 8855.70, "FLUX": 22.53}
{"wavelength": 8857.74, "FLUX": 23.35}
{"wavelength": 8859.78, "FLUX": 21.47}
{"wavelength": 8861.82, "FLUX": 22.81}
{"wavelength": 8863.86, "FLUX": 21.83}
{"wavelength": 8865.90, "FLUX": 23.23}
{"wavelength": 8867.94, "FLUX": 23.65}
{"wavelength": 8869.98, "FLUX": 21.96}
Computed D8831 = 23.31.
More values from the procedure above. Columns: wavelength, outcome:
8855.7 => 22.53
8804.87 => 23.23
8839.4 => 24.59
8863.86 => 21.83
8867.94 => 23.65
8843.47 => 23.45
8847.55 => 23.93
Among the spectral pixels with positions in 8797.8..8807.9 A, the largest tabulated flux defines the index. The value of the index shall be 24.47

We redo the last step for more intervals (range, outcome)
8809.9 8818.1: 24.45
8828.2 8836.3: 24.74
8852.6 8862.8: 23.82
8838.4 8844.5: 24.59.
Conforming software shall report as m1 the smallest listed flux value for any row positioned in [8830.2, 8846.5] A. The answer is 22.47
